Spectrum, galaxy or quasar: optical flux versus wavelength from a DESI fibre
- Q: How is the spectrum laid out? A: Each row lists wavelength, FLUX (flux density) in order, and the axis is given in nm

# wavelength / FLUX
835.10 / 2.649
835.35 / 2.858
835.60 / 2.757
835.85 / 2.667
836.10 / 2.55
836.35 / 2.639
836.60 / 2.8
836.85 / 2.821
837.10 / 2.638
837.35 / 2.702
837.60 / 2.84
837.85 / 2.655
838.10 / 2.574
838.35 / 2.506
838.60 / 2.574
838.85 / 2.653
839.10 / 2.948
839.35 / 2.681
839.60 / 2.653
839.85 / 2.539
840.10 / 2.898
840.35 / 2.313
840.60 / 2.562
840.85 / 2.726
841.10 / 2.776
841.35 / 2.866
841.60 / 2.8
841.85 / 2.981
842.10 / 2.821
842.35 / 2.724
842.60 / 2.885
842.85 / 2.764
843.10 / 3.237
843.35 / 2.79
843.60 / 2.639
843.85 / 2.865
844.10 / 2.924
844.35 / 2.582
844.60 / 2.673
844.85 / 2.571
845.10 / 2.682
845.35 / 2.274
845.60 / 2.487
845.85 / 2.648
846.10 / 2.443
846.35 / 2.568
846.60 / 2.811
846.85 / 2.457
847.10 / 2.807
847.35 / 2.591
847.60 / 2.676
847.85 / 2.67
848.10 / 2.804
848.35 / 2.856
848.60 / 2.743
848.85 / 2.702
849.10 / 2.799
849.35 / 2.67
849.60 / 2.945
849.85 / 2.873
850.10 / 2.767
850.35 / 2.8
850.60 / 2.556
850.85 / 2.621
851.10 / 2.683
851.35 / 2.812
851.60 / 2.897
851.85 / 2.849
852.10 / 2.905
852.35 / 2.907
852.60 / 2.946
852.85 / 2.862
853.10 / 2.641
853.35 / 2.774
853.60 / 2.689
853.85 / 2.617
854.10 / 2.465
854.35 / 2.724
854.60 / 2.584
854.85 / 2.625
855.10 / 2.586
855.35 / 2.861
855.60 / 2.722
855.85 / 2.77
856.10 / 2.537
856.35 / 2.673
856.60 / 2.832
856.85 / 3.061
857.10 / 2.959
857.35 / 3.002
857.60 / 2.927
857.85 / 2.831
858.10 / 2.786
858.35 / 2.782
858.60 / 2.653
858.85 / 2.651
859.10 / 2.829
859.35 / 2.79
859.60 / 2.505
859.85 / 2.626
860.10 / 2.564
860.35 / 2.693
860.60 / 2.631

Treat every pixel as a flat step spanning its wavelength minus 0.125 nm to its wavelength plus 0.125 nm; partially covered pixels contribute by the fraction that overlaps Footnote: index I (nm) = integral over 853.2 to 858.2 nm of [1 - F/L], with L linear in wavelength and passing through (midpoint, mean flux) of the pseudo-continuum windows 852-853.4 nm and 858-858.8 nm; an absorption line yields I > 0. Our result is 0.06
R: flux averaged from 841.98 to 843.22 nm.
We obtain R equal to 2.89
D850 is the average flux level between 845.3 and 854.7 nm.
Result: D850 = 2.71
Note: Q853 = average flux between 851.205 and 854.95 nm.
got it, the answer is 2.75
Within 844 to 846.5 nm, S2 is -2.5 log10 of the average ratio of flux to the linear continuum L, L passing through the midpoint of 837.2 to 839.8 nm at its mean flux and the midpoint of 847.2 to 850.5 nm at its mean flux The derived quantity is 0.06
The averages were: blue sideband 2.67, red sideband 2.76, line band 2.58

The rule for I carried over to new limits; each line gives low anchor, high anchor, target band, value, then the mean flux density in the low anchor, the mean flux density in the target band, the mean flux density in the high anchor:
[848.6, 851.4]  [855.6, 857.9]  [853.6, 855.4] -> 0.11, 2.75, 2.63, 2.84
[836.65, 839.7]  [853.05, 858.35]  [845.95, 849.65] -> 0.03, 2.69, 2.7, 2.75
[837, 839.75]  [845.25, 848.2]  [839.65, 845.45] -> -0.21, 2.67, 2.74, 2.6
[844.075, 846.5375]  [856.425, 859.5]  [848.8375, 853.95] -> -0.15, 2.58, 2.78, 2.84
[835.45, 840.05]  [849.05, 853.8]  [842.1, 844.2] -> -0.10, 2.68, 2.85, 2.79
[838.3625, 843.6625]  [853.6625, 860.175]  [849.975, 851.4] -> 0.02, 2.75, 2.7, 2.73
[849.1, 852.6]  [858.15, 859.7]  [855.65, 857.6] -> -0.07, 2.8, 2.84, 2.71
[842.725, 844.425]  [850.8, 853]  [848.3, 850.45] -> 0.03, 2.84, 2.79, 2.84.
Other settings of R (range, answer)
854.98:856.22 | 2.7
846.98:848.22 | 2.71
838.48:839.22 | 2.72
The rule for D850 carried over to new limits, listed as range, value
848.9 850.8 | 2.76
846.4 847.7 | 2.66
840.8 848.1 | 2.72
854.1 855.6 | 2.66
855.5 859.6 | 2.79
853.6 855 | 2.61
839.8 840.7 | 2.58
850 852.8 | 2.8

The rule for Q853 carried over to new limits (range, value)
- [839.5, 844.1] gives 2.77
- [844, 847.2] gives 2.61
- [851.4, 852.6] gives 2.89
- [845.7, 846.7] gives 2.61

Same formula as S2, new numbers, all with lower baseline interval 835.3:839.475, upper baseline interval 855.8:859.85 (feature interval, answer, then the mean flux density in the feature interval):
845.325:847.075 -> 0.07 mag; 2.56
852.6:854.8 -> 0.03 mag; 2.68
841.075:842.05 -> -0.06 mag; 2.86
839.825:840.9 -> 0.04 mag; 2.61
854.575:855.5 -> 0.04 mag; 2.67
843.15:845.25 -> 0.00 mag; 2.73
